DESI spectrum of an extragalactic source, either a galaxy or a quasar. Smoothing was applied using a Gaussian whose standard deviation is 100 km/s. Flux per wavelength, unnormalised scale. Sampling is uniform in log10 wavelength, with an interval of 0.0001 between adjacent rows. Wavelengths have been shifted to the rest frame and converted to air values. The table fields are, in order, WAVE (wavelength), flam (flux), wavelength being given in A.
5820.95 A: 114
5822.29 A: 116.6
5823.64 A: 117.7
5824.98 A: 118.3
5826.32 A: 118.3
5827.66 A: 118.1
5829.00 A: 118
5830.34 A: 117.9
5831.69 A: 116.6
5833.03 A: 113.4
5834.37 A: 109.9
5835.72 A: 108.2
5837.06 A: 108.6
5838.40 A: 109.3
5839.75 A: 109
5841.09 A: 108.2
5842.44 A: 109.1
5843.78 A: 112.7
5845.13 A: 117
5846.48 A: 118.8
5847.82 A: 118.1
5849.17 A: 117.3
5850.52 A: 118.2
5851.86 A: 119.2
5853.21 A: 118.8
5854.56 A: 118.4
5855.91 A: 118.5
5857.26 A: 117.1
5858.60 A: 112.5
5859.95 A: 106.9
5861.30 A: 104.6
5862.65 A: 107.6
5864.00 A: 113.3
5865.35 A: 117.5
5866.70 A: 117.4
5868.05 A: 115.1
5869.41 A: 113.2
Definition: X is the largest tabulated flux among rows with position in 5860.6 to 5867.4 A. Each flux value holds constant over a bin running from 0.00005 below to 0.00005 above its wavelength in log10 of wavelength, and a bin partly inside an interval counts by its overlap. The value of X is 117.5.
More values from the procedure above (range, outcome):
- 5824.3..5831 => 118.3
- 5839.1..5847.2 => 118.8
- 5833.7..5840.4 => 109.9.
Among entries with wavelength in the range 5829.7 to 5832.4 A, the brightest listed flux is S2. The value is 117.9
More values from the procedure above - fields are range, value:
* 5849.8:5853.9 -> 119.2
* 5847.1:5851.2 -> 118.2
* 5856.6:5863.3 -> 117.1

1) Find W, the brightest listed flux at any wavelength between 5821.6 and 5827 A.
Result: 118.3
